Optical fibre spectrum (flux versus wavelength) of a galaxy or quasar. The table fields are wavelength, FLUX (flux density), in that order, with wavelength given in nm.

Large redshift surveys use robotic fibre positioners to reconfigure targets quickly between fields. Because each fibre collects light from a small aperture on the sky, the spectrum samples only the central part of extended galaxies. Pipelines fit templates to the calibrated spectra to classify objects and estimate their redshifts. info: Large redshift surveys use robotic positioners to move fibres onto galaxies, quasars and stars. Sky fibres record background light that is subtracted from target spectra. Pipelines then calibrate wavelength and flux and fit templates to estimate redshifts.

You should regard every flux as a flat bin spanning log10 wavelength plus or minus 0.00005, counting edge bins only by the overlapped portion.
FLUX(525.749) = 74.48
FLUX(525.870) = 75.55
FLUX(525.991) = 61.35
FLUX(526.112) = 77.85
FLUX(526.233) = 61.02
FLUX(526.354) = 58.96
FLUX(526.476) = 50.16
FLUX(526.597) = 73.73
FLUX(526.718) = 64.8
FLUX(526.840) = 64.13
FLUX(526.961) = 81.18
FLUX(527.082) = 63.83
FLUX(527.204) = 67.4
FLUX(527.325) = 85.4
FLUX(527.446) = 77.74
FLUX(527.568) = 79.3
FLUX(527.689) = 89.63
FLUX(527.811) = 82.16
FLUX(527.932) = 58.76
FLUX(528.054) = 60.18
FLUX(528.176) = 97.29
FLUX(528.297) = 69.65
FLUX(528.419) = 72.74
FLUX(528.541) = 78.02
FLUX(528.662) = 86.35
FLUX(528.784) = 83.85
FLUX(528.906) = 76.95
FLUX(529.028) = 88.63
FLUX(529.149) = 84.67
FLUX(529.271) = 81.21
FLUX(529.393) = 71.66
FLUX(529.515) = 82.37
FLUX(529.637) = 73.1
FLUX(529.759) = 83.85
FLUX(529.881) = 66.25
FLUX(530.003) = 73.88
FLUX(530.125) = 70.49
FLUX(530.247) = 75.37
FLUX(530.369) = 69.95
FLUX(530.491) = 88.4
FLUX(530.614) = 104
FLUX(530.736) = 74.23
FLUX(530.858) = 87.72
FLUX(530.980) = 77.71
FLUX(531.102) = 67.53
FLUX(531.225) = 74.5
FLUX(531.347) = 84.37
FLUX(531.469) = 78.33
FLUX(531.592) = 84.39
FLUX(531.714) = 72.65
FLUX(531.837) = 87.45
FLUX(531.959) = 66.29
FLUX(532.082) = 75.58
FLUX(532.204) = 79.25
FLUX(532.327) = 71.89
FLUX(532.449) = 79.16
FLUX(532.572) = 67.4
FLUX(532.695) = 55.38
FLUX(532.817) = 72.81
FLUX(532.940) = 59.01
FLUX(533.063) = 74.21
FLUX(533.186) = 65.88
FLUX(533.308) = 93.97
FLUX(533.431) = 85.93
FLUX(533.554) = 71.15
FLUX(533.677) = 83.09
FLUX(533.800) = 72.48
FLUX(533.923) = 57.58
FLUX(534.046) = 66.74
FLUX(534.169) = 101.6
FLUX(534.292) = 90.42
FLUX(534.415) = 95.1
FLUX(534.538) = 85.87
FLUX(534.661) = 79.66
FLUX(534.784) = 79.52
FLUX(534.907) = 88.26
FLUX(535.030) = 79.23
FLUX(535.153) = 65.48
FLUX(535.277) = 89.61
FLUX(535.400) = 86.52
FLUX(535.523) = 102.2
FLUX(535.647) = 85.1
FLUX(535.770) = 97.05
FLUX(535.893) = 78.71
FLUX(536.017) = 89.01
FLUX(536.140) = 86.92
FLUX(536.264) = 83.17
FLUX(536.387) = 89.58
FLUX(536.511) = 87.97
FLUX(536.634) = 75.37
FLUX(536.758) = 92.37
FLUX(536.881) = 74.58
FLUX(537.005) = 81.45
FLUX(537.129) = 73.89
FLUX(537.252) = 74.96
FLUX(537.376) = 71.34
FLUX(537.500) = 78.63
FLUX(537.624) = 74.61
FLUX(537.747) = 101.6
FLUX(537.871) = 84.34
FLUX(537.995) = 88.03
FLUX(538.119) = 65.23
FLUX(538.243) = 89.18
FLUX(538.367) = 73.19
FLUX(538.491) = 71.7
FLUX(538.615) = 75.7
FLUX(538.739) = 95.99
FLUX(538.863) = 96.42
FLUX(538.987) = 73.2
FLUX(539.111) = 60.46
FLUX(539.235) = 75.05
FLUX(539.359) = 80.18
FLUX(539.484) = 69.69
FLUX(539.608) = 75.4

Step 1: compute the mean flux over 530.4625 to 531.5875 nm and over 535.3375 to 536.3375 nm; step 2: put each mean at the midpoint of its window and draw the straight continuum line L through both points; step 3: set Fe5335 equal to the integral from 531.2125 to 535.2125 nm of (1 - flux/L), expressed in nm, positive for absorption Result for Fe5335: 0.36 nm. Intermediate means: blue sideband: 81.8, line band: 77.2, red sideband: 88.6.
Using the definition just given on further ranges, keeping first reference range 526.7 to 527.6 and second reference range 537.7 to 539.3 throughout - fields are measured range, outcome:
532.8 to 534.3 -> 0.02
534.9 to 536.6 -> -0.16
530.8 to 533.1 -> 0.05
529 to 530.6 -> -0.07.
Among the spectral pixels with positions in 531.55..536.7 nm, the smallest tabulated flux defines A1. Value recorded 55.38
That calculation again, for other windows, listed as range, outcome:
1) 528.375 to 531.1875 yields 66.25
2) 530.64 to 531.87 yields 67.53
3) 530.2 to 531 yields 69.95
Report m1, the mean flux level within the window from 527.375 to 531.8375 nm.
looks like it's 78.7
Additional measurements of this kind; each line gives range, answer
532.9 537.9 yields 81.9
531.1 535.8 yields 78.8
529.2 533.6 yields 76.3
